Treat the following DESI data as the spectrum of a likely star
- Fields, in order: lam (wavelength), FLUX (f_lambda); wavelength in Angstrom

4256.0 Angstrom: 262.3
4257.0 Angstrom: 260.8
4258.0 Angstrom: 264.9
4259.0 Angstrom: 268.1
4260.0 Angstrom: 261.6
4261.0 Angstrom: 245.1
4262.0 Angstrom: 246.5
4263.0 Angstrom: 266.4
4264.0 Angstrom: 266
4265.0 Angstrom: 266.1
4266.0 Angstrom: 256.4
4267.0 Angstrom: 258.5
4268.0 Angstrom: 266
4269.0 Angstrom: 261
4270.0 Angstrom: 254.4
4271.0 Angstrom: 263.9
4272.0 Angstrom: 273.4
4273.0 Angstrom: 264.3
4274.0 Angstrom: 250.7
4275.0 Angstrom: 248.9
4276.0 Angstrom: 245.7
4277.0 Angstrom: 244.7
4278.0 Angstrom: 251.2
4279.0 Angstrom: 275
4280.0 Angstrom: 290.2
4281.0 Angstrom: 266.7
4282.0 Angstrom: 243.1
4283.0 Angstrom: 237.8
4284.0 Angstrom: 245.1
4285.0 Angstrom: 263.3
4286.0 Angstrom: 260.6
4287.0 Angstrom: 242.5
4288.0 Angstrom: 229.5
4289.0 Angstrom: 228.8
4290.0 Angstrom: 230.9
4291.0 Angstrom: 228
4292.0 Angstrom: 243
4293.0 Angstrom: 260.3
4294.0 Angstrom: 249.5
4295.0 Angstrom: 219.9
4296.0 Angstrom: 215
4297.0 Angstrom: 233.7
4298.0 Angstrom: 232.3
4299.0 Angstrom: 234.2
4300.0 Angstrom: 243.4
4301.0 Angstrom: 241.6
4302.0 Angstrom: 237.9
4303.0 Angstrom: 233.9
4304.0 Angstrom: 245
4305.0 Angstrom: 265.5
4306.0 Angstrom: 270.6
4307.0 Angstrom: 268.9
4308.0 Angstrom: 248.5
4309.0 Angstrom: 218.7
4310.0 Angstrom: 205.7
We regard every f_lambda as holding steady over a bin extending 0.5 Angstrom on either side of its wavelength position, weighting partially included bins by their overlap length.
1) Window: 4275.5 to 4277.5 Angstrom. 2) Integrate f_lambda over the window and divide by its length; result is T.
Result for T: 245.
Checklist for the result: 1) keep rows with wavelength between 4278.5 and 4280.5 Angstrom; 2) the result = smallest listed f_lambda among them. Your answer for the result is 275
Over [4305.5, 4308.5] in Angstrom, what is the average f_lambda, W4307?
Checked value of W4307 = 263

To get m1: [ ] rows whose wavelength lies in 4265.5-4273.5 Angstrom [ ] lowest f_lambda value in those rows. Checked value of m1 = 254.4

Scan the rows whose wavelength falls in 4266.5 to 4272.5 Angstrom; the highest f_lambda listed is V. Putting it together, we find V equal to 273.4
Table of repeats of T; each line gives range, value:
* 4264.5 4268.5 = 262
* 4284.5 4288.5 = 249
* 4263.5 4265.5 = 266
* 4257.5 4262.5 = 257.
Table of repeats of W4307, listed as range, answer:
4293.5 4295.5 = 235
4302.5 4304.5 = 239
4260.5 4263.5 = 253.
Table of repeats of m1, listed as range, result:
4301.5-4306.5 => 233.9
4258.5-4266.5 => 245.1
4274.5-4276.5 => 245.7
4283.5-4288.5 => 229.5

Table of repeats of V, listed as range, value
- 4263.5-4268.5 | 266.1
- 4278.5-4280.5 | 290.2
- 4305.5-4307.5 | 270.6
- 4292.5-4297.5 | 260.3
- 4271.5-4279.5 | 275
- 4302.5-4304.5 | 245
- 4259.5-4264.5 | 266.4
